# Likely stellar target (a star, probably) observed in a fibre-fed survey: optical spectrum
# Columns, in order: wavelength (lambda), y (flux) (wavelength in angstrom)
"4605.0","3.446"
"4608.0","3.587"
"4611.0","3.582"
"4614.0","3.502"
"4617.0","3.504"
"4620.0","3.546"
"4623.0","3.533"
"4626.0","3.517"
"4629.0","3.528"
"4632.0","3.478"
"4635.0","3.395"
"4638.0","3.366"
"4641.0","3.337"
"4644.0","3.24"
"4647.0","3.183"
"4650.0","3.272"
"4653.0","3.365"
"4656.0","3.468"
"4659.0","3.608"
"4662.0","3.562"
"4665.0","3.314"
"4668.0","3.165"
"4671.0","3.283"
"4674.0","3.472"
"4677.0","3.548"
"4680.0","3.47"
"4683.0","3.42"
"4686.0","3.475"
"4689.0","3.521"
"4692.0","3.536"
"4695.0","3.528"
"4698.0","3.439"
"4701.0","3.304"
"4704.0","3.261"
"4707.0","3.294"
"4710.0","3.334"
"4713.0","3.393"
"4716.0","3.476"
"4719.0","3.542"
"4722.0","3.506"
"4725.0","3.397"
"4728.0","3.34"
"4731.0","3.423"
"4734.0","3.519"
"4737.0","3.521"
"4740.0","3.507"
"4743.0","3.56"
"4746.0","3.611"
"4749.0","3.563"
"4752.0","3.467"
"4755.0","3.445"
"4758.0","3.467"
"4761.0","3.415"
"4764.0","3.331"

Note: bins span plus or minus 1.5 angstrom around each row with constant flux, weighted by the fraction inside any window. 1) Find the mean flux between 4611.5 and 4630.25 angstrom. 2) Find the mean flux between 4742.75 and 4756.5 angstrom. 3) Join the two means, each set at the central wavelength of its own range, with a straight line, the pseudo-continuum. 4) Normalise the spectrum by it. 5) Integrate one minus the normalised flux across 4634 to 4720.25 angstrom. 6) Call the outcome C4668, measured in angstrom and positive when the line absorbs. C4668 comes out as 3.1 angstrom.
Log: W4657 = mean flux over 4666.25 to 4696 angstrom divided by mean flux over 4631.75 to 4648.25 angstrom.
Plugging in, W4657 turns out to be 1.03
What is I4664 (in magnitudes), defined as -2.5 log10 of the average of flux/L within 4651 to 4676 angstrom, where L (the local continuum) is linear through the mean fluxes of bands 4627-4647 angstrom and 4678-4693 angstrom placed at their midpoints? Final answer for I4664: 0.01 mag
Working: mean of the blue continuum 3.38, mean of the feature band 3.4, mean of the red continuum 3.48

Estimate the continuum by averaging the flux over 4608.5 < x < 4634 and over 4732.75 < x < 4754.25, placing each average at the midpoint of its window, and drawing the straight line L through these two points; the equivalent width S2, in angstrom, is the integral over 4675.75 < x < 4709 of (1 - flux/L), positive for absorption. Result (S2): 0.9 angstrom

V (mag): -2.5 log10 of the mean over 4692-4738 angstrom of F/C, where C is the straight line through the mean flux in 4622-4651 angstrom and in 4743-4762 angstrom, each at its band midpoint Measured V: 0.01 mag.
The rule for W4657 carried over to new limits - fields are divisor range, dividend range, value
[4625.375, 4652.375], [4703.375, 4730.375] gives 1.01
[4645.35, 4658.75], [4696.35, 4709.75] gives 0.99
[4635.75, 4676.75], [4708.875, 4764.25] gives 1.03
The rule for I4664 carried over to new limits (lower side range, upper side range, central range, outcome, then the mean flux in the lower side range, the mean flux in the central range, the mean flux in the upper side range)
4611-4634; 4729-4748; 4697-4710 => 0.06 mag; 3.52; 3.32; 3.52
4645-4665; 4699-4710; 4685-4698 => -0.06 mag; 3.4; 3.51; 3.3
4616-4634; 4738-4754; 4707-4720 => 0.04 mag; 3.51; 3.42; 3.54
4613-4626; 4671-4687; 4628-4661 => 0.03 mag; 3.52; 3.39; 3.46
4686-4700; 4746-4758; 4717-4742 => 0.01 mag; 3.5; 3.47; 3.5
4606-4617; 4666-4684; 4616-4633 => 0.00 mag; 3.54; 3.52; 3.39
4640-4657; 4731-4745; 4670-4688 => -0.02 mag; 3.31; 3.45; 3.52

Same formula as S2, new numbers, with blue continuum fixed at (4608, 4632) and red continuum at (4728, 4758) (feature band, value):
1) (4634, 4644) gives 0.51 angstrom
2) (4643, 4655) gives 0.85 angstrom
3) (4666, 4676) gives 0.57 angstrom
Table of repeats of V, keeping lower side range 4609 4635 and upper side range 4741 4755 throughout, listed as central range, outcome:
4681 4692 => 0.01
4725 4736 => 0.03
